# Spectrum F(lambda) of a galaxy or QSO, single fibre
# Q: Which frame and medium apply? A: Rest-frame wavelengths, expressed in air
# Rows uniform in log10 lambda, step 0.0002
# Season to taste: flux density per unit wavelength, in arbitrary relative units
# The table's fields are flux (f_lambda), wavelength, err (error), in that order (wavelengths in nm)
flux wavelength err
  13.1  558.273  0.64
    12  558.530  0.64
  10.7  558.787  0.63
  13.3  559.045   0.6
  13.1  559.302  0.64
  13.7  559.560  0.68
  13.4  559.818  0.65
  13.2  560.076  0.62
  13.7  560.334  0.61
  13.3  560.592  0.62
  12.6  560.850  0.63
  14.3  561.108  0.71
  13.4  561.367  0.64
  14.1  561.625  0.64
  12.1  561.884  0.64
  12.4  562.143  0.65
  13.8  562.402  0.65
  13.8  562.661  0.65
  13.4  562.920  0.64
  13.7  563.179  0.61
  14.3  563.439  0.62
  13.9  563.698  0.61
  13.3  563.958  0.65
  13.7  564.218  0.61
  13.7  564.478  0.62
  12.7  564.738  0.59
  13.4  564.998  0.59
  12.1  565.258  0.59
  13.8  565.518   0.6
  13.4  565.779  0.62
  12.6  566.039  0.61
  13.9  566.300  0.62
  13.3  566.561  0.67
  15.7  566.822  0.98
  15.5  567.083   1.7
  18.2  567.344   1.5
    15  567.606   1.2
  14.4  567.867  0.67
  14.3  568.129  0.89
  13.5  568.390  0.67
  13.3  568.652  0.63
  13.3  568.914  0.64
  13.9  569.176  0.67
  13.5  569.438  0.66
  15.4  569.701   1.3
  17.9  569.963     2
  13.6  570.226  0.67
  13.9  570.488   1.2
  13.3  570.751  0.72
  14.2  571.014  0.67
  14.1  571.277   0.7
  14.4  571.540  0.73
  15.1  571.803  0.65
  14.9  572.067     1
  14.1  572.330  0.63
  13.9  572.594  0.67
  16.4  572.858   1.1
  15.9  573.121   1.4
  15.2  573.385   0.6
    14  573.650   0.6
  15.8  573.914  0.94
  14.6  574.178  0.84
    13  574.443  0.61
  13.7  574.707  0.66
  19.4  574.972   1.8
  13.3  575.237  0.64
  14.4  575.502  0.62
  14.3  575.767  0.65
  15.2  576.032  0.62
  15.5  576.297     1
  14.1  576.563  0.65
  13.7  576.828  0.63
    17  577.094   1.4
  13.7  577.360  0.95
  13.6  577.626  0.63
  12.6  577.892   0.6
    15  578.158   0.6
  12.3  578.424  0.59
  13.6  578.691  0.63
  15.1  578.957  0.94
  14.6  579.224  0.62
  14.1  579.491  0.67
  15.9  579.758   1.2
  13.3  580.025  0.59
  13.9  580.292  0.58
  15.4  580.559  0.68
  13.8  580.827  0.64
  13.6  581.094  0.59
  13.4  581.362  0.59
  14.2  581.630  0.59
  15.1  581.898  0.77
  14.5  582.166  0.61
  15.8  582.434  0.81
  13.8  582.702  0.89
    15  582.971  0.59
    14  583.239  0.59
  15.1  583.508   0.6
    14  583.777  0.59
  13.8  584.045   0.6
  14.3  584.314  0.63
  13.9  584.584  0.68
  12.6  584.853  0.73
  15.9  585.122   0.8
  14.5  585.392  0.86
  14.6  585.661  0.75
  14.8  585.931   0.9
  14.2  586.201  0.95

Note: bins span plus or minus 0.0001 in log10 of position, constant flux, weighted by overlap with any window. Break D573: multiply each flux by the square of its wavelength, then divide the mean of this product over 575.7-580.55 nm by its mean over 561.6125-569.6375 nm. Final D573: 1.1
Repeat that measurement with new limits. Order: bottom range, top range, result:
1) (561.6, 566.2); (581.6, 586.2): 1.16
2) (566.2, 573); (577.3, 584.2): 1.01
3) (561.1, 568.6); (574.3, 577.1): 1.11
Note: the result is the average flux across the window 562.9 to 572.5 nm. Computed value 14.1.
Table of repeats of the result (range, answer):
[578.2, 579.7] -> 14.1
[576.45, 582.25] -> 14.2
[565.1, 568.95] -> 14.2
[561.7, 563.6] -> 13.4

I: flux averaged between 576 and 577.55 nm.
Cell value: 14.8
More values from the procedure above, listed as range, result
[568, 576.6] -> 14.6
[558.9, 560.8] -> 13.3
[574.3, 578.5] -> 14.5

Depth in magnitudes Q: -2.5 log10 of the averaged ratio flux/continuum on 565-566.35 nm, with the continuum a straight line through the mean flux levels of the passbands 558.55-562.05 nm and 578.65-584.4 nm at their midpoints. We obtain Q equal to 0.023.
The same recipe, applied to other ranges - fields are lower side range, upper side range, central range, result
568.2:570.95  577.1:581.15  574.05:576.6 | -0.05 mag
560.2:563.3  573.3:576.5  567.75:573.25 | -0.01 mag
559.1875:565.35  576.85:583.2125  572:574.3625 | -0.07 mag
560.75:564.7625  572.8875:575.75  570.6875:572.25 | 0.02 mag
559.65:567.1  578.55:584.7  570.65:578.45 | -0.04 mag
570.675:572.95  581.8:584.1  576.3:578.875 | 0.04 mag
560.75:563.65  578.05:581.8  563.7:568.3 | -0.03 mag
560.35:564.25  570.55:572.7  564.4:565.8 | 0.04 mag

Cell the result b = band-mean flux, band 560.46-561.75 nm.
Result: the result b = 13.5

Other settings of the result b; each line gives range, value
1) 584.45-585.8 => 14.3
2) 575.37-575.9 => 14.4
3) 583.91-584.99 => 13.7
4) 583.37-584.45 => 14.3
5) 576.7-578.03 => 14.1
